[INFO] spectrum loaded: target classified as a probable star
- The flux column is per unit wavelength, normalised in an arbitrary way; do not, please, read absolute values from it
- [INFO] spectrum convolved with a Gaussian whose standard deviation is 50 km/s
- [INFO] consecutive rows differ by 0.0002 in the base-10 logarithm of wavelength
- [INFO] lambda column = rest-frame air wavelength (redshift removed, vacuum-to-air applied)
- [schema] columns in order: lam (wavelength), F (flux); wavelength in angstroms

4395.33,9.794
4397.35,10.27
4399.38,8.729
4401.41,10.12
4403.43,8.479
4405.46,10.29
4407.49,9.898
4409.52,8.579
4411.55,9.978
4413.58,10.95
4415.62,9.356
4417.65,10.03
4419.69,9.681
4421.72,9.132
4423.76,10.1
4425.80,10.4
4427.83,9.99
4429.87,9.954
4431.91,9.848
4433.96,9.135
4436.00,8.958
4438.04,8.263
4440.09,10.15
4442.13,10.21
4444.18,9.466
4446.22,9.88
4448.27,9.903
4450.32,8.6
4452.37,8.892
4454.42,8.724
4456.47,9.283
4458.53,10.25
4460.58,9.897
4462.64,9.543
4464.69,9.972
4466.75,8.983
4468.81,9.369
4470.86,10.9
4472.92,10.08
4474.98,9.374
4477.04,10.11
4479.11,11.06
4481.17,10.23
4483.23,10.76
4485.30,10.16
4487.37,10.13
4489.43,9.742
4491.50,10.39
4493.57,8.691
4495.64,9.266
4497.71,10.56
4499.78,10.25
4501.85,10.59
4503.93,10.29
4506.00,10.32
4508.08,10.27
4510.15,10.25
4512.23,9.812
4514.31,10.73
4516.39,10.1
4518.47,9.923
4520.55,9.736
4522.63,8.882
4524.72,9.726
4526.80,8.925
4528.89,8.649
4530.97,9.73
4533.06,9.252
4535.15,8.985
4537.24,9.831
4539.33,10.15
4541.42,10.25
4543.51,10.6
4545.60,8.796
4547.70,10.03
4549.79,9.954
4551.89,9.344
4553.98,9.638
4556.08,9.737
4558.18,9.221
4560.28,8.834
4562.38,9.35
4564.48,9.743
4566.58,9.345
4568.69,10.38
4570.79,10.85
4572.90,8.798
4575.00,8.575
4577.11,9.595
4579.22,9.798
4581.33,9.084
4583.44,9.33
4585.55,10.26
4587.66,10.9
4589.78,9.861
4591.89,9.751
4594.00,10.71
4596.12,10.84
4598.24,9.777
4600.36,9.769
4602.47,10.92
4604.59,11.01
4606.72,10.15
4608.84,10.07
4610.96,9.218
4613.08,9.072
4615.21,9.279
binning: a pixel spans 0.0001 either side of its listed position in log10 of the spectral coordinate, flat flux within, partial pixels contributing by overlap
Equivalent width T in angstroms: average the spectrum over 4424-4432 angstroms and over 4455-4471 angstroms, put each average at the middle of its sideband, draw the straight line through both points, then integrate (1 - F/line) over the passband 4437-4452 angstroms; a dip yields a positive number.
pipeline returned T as 0.6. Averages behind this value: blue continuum 10.1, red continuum 9.68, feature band 9.47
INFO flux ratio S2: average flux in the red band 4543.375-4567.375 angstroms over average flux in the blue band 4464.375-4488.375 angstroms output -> 0.94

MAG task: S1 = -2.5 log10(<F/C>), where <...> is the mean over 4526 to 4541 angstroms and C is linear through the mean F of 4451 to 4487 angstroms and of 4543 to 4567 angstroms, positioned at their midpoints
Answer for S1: 0.02 mag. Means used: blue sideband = 9.85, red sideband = 9.53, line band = 9.4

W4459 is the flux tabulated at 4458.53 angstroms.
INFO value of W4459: 10.25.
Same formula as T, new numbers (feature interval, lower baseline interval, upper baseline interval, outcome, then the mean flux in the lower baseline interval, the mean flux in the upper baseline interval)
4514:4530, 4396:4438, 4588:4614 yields 0.6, 9.66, 10.1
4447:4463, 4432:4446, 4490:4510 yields 0.3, 9.43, 10.1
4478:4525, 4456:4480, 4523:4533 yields -2.8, 9.91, 9.23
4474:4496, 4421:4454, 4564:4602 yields -0.8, 9.54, 9.87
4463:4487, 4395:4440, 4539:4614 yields -0.9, 9.64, 9.83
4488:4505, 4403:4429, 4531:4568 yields -0.5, 9.79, 9.6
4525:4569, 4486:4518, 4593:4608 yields 3.0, 10.1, 10.4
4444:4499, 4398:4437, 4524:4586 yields -1.0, 9.67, 9.55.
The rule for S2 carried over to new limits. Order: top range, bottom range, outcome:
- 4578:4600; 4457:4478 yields 1.02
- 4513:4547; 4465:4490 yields 0.96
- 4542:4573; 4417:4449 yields 1.00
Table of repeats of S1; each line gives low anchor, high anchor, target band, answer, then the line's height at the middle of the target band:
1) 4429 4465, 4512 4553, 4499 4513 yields -0.07 mag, 9.61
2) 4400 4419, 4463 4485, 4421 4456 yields 0.04 mag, 9.88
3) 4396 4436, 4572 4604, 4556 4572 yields 0.02 mag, 9.87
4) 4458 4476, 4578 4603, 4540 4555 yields 0.02 mag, 9.98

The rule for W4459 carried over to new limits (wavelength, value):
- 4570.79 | 10.85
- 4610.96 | 9.218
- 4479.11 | 11.06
